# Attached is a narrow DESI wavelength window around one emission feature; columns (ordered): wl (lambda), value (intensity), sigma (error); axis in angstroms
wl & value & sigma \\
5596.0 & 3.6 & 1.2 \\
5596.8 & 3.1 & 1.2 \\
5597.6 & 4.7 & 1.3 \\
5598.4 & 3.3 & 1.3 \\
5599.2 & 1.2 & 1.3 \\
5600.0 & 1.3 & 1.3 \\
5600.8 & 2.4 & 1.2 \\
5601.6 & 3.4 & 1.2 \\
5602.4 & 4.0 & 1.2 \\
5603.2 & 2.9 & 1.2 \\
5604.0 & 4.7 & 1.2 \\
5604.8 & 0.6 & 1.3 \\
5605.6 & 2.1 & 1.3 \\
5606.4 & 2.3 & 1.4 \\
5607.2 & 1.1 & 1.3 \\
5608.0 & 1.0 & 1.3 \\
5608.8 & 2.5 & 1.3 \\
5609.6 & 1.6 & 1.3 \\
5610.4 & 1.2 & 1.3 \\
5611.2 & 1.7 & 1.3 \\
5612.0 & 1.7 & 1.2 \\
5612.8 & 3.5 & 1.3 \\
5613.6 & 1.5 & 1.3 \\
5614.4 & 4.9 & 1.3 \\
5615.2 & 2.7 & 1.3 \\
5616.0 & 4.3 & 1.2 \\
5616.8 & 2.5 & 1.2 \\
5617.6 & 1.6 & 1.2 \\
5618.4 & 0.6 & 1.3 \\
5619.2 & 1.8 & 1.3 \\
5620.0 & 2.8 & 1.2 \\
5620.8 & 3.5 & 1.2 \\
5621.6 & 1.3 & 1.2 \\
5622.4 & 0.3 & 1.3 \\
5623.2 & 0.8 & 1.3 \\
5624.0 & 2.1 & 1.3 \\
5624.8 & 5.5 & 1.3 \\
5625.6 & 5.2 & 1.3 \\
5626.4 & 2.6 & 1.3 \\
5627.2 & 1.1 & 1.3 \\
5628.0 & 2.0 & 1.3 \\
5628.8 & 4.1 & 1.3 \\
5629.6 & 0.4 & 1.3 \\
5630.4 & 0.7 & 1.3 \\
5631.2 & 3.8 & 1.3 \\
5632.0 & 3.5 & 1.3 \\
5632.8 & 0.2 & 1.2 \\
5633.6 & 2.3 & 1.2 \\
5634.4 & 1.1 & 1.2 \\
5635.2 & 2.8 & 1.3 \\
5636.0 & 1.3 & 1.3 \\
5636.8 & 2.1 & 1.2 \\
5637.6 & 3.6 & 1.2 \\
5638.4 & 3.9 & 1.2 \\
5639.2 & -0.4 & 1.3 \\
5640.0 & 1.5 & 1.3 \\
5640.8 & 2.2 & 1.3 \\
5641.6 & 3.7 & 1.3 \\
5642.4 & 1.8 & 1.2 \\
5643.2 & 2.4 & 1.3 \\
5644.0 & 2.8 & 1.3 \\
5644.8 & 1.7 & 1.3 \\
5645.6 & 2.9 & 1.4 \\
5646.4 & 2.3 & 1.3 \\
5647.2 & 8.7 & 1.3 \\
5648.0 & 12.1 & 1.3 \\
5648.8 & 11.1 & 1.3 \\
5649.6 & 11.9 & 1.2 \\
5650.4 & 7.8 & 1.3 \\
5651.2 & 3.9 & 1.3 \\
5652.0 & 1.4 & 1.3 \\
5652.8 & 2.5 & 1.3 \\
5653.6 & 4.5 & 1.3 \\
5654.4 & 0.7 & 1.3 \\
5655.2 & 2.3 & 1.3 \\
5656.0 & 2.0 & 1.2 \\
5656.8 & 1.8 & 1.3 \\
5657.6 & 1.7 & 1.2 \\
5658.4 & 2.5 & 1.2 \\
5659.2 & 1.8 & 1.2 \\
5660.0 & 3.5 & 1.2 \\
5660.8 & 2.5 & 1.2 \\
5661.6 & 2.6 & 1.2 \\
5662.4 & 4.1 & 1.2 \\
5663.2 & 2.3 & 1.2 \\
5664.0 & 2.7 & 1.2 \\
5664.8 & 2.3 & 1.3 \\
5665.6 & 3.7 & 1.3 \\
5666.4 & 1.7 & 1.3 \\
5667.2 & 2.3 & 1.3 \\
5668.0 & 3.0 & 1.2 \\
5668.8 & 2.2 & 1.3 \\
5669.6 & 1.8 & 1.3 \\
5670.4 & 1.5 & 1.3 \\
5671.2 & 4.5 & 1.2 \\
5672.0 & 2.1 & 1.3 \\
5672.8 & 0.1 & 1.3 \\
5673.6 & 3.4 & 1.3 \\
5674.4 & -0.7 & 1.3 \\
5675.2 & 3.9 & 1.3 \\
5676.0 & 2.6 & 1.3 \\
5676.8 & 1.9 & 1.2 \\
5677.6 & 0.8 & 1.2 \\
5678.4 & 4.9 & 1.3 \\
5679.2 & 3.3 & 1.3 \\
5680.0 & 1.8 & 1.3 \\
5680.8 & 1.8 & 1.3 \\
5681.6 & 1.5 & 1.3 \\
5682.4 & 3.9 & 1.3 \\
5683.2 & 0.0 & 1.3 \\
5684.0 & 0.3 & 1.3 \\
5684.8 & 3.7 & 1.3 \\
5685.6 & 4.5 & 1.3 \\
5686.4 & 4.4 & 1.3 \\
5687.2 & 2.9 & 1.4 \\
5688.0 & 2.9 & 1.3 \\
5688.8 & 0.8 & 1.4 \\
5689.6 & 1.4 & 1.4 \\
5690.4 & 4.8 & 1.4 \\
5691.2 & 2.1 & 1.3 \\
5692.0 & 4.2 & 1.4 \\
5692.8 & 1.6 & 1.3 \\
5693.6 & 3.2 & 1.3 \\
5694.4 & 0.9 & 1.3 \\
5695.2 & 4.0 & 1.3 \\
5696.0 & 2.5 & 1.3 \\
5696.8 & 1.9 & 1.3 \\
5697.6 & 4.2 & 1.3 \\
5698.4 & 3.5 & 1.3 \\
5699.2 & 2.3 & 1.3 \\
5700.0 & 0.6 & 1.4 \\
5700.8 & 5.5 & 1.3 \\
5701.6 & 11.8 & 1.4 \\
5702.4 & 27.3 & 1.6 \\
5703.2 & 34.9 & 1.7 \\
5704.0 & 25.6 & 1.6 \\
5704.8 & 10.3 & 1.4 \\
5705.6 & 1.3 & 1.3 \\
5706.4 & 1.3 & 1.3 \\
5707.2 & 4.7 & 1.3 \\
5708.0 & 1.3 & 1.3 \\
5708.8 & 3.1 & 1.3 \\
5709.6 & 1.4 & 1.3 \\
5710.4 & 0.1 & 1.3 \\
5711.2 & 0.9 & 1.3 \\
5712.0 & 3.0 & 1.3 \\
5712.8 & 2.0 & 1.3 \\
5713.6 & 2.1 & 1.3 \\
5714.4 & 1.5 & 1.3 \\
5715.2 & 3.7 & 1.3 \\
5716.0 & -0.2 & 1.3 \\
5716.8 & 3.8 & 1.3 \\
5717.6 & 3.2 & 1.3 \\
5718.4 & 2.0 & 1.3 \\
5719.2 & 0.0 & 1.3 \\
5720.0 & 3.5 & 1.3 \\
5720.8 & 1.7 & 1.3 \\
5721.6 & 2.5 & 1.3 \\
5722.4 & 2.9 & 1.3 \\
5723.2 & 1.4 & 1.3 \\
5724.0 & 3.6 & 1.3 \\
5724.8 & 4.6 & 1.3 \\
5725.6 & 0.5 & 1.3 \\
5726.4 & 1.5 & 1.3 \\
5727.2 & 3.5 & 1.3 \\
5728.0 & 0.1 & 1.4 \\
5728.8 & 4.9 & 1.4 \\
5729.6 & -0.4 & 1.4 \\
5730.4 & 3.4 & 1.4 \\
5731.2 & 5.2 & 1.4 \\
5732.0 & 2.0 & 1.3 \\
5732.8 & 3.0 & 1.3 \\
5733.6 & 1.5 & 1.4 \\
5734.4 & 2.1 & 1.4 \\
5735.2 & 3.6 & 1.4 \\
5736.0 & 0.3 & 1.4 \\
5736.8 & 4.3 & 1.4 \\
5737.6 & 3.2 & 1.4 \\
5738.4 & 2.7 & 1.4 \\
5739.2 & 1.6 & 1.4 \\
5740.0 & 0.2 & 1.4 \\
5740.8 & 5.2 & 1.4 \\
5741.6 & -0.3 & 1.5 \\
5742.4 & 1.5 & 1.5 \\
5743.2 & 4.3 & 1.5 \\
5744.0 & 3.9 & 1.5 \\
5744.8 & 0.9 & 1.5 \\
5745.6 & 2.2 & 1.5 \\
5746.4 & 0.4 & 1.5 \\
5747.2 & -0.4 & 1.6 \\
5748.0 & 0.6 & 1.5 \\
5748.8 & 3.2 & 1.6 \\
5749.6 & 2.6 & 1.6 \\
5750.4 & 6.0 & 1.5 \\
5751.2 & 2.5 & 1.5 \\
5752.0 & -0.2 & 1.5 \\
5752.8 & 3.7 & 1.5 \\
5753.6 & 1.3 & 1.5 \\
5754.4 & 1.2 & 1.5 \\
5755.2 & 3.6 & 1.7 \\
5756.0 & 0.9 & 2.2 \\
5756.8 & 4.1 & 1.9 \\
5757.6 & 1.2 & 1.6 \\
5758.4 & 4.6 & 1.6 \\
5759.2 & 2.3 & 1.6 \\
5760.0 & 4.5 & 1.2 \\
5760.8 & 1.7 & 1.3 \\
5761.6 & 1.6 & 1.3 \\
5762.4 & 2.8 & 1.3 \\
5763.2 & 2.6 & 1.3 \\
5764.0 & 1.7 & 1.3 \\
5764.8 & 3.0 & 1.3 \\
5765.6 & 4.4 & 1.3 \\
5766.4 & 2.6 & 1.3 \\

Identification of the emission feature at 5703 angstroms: [O III]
